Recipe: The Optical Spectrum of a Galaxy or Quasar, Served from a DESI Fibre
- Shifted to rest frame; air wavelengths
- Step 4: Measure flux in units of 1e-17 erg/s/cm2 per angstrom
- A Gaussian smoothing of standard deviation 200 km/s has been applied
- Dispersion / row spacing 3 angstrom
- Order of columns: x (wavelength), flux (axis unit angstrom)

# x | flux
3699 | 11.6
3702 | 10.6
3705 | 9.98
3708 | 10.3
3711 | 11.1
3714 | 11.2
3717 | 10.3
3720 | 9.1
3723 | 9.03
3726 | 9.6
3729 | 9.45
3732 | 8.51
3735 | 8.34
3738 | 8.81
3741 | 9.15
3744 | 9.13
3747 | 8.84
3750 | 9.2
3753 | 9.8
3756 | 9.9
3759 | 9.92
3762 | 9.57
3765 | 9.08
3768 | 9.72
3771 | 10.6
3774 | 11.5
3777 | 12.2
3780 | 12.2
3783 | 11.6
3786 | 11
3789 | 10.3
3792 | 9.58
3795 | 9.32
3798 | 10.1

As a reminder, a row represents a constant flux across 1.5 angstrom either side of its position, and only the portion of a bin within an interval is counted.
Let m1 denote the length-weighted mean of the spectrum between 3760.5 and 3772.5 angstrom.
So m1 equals 9.74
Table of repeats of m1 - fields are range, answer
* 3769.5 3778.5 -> 11.4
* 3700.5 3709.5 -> 10.3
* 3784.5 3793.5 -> 10.3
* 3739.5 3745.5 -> 9.14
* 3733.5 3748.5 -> 8.85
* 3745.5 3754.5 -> 9.28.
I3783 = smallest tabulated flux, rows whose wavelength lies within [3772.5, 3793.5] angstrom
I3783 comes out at 9.58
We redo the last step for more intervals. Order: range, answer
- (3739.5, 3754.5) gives 8.84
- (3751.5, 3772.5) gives 9.08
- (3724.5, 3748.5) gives 8.34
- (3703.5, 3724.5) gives 9.03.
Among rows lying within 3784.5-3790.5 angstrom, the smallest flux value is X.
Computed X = 10.3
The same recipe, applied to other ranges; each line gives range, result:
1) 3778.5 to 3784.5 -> 11.6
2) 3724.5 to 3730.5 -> 9.45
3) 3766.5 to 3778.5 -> 9.72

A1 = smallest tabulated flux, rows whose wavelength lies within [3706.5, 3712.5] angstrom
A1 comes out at 10.3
